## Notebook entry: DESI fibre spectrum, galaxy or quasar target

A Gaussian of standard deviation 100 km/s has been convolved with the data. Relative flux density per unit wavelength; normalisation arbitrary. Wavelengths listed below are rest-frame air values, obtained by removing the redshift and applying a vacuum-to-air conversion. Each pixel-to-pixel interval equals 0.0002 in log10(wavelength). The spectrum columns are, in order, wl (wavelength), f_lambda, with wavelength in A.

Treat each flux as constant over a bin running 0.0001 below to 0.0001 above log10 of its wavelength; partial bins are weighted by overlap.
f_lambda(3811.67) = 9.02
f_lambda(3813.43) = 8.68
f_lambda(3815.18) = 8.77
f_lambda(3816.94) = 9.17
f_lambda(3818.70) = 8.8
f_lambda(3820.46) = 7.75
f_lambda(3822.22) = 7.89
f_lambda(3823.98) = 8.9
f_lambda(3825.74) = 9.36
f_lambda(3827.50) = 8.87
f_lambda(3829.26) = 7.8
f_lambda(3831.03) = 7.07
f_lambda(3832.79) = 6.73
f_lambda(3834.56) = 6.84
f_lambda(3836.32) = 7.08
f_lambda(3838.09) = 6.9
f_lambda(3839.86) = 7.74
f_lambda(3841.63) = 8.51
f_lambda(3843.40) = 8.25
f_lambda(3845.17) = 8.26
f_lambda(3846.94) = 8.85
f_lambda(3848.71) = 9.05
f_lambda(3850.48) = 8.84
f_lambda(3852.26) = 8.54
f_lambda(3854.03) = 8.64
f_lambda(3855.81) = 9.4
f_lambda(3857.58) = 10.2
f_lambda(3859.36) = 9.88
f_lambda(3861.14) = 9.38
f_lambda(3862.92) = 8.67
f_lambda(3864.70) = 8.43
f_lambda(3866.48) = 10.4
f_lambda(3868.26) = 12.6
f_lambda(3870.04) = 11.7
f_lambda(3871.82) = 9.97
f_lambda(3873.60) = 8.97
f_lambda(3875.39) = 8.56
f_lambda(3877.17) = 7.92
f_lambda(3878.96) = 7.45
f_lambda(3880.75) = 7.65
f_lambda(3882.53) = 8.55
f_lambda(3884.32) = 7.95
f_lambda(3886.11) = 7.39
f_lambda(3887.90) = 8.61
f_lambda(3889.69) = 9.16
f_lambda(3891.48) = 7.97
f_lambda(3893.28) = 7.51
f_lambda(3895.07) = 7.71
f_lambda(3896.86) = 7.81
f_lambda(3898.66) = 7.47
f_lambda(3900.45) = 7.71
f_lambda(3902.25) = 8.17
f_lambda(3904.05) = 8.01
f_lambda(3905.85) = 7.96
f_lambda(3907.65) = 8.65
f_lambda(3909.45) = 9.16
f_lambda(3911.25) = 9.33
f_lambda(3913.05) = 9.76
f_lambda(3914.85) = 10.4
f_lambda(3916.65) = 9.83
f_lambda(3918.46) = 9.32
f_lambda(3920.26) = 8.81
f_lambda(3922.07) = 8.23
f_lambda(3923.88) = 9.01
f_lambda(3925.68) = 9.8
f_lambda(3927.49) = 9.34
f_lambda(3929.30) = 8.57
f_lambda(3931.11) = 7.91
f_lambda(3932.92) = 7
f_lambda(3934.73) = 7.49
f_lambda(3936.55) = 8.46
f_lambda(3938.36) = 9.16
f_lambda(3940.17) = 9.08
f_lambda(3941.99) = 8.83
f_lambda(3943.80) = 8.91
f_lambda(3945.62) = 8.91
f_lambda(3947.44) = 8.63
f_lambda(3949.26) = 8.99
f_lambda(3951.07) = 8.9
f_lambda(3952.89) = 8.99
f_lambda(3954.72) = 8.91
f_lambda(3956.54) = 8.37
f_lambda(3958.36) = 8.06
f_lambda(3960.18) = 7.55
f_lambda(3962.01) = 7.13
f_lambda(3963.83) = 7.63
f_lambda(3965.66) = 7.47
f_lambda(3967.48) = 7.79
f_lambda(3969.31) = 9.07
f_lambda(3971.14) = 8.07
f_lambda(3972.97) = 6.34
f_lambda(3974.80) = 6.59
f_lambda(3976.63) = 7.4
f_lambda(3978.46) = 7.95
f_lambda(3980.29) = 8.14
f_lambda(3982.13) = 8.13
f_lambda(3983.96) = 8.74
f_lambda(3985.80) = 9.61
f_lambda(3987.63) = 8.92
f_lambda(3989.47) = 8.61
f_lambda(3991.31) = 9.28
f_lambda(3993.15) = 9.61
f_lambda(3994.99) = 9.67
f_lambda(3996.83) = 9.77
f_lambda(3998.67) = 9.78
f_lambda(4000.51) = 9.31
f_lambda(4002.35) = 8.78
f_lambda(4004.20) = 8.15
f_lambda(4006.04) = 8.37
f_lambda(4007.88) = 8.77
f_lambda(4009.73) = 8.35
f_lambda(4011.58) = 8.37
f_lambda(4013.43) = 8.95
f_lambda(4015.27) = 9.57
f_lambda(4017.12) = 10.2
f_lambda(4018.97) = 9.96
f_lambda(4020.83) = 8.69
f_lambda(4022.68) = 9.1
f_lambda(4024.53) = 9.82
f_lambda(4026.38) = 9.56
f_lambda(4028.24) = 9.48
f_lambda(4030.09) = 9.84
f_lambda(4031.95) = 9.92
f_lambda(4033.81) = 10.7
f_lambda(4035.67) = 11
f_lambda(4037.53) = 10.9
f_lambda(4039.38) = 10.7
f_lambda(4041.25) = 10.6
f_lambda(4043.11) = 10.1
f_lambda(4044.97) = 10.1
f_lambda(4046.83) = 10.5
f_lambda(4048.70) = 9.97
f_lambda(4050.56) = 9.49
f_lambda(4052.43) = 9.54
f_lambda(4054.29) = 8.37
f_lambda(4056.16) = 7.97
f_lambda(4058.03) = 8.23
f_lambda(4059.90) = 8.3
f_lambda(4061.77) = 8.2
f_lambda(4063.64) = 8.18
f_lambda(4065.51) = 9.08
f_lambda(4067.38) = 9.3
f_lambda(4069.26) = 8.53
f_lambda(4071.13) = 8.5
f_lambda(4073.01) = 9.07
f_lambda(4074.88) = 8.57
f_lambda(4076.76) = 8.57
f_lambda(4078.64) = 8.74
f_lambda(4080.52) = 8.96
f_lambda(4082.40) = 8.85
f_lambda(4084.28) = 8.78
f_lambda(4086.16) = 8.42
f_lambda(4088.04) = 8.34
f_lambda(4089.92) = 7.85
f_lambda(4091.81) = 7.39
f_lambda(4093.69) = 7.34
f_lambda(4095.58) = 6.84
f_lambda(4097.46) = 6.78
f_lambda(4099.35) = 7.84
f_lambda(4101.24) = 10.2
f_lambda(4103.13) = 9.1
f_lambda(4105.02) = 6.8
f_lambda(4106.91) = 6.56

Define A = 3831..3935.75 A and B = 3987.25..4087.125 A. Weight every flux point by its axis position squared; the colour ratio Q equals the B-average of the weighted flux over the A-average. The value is 1.2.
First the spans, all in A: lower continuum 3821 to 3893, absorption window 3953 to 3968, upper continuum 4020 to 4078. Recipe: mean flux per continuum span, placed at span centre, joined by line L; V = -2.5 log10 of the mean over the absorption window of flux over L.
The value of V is 0.14 mag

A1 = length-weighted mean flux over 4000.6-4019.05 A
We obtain 8.92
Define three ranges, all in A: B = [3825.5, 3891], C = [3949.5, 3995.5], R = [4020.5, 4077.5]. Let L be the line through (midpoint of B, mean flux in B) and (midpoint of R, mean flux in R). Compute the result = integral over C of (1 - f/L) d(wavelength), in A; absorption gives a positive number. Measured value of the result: 4.13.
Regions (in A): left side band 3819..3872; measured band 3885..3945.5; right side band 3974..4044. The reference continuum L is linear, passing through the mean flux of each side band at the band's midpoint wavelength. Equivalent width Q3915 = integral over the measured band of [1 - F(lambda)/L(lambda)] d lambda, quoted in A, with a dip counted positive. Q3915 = 2.7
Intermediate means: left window 8.74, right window 9.25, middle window 8.56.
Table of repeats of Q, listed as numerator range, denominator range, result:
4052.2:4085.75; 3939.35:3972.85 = 1.09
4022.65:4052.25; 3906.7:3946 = 1.20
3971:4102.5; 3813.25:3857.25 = 1.19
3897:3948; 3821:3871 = 1.03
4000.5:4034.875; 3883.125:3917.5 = 1.16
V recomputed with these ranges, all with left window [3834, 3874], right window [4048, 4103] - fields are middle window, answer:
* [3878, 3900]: 0.13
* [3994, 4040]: -0.10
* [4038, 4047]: -0.21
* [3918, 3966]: 0.04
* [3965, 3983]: 0.14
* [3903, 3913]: 0.02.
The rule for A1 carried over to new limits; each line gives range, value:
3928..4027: 8.6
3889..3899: 7.94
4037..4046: 10.5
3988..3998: 9.37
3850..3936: 8.78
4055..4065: 8.22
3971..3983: 7.48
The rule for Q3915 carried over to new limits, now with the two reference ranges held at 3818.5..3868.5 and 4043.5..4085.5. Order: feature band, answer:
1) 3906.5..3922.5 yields -1.1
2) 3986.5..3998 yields -0.7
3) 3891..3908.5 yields 1.5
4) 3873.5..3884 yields 0.6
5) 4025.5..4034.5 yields -1.0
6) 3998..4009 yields 0.0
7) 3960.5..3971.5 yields 1.2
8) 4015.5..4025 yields -0.8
